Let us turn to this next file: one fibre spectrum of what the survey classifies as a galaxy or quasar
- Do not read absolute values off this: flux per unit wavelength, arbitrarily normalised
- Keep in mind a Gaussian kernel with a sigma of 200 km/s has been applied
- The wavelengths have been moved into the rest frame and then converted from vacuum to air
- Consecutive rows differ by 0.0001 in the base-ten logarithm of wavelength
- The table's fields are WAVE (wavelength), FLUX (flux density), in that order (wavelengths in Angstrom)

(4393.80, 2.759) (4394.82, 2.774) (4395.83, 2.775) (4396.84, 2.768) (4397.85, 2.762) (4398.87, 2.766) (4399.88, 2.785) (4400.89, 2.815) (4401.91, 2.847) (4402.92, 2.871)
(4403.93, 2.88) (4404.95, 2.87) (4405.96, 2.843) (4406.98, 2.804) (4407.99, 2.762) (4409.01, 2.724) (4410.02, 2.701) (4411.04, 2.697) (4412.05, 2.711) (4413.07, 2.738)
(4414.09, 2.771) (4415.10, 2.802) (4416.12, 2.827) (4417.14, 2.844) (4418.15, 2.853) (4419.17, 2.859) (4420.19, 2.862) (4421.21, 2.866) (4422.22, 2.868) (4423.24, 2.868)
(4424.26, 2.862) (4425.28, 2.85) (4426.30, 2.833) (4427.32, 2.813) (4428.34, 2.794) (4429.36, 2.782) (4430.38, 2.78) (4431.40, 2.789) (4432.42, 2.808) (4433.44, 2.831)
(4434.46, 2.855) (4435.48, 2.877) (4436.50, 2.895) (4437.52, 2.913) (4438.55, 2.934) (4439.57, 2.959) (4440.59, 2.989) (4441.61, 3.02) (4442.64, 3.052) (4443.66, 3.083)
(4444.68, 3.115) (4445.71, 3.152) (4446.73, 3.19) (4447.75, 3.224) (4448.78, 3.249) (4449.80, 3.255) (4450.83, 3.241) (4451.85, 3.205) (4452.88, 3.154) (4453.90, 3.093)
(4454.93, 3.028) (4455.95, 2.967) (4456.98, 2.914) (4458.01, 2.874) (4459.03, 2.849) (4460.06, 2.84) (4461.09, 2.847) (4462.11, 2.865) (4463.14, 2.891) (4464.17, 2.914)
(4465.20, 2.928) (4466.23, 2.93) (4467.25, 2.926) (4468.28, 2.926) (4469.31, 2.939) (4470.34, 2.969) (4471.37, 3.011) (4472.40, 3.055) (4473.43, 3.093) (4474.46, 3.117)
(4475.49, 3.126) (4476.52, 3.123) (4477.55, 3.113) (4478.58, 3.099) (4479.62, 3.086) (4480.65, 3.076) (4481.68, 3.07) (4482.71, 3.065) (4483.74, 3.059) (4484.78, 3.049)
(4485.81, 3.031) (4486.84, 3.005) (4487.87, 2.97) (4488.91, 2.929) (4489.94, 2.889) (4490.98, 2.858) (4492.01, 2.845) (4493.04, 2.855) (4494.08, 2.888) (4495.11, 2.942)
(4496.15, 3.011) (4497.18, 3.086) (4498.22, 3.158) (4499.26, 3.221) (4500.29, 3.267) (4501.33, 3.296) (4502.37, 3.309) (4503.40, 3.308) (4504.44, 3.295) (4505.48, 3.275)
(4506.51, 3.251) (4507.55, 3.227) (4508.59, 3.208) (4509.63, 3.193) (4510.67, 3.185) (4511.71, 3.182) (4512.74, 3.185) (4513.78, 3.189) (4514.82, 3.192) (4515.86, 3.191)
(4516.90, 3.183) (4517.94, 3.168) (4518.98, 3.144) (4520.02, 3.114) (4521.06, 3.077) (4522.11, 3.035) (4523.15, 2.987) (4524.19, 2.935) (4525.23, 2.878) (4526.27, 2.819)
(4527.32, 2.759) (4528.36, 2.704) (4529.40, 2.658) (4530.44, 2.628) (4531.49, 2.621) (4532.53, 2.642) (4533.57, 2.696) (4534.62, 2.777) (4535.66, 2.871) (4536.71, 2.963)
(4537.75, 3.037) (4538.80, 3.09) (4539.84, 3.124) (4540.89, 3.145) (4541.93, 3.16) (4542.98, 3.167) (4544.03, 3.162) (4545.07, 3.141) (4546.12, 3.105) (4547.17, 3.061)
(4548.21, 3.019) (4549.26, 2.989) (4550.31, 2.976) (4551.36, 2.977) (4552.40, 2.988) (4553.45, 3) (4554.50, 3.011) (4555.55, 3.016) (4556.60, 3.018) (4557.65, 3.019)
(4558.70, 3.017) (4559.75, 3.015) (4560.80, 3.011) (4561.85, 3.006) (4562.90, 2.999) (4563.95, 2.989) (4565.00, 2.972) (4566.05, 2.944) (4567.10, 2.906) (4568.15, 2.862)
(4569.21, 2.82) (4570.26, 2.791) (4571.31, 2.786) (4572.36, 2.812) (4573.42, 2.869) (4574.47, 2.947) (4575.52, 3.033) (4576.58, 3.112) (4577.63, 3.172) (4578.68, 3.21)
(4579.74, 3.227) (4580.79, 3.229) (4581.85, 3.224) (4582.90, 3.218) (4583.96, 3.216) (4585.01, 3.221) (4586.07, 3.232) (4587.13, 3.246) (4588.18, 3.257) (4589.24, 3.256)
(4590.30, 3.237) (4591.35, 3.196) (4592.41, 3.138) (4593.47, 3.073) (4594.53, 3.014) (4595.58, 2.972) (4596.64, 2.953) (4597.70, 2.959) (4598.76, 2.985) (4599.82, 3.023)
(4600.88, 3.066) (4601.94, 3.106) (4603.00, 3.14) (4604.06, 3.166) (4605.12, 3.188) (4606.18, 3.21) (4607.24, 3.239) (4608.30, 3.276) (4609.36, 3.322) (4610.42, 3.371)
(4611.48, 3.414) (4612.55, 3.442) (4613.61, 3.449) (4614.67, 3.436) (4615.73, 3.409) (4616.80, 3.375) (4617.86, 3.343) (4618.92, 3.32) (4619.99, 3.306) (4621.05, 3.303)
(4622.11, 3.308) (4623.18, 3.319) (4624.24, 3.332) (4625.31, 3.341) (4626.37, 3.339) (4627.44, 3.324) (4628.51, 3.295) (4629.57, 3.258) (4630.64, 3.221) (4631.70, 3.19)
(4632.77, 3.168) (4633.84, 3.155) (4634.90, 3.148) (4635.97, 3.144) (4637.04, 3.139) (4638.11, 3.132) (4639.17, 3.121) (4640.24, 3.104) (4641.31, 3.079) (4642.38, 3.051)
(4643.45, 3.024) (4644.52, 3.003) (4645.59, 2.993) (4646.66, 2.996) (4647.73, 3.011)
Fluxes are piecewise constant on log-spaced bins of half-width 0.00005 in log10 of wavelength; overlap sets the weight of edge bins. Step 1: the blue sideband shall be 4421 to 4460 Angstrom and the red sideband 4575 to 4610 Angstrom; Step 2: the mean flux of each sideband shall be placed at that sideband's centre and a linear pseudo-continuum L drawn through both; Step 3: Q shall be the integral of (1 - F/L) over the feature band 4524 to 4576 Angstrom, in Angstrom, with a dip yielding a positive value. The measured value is 2.76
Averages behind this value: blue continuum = 2.97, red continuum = 3.16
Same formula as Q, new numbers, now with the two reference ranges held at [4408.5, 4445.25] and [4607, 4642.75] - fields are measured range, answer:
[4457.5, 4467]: 0.15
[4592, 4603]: 0.62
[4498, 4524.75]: -1.33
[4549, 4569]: 0.96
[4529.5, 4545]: 0.78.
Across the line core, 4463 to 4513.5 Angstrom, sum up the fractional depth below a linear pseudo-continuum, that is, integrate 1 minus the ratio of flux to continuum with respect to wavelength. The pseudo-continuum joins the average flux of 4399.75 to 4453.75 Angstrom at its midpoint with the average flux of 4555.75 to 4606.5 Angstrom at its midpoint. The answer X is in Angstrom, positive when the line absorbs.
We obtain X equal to -1.7 Angstrom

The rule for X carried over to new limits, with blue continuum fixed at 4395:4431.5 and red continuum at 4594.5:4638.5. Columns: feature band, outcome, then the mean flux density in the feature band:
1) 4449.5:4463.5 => -0.5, 3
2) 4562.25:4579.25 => 1.0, 2.95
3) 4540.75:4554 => 0.1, 3.07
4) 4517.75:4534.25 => 1.0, 2.86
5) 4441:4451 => -1.0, 3.15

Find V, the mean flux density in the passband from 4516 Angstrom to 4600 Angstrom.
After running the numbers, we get 3.01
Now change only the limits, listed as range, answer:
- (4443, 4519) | 3.08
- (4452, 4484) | 3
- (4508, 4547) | 3.01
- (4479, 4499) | 3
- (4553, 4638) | 3.15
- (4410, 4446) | 2.87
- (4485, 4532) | 3.05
